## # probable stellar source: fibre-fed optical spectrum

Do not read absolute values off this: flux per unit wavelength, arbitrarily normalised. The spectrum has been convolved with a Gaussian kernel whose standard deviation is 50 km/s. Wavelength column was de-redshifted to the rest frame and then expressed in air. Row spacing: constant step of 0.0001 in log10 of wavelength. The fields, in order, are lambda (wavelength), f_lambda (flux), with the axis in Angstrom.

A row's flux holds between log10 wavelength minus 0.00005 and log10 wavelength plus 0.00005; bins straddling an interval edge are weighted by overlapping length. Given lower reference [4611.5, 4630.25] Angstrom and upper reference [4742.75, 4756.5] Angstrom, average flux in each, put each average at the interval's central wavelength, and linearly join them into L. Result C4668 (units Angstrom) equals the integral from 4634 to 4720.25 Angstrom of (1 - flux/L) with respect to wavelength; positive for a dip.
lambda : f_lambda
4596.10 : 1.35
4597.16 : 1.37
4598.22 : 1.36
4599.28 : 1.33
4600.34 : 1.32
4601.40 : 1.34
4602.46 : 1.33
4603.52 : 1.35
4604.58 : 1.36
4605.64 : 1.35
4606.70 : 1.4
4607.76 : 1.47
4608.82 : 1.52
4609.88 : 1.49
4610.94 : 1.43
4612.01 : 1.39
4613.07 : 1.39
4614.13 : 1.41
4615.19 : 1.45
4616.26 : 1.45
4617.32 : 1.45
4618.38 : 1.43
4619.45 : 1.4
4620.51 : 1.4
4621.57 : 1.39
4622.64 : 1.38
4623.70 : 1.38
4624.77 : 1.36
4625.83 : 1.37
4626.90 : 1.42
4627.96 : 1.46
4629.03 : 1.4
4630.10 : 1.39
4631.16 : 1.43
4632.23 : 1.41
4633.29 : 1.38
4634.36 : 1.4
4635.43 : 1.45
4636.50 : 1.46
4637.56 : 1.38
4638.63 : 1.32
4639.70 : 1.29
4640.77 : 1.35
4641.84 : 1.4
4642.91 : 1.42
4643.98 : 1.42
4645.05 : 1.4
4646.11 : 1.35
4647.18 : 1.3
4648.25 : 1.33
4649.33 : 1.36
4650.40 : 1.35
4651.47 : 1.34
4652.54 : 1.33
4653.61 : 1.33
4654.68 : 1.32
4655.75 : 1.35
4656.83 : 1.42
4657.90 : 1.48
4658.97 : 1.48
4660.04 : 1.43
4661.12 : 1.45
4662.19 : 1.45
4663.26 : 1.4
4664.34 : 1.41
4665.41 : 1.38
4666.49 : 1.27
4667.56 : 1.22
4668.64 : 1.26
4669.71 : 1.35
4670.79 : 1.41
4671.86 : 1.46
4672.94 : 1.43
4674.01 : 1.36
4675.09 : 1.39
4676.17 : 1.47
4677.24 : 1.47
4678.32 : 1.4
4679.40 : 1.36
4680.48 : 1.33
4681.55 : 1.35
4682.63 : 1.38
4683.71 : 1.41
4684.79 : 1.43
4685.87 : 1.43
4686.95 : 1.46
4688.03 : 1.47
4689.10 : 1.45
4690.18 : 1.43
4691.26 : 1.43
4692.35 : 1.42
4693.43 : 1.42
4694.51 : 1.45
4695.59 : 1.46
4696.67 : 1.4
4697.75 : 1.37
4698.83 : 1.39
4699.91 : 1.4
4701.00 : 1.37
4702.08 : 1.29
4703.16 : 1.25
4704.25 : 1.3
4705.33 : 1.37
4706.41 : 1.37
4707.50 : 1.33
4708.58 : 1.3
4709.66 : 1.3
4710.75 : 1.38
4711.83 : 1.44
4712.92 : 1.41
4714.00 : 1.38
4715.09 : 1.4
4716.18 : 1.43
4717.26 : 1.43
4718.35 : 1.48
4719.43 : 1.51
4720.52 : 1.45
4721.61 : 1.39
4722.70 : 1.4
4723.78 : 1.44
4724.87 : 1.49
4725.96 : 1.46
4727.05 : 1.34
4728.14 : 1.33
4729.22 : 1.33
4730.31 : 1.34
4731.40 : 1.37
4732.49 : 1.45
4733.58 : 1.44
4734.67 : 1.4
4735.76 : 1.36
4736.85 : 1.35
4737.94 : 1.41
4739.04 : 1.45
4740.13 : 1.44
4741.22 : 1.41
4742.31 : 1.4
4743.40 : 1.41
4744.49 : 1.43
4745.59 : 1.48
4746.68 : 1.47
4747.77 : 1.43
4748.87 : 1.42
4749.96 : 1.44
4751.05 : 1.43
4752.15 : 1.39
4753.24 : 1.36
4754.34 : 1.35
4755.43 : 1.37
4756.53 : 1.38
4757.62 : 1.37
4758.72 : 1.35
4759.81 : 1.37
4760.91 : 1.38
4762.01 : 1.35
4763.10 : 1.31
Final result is 1.3 Angstrom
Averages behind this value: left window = 1.41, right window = 1.41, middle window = 1.39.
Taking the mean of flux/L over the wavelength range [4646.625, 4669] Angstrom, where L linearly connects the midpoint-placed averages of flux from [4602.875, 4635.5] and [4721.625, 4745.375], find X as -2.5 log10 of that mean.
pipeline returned 0.03 mag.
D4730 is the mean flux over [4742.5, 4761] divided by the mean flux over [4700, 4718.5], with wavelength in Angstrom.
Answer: 1.03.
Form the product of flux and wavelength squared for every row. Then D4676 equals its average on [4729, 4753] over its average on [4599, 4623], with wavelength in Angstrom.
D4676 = 1.06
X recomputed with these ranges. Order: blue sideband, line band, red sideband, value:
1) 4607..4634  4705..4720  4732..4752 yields 0.020 mag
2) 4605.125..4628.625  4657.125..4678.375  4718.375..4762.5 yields 0.010 mag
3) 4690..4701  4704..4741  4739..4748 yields 0.022 mag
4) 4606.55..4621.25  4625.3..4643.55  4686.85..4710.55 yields 0.020 mag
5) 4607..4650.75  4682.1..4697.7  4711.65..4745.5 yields -0.017 mag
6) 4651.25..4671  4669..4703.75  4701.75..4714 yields -0.036 mag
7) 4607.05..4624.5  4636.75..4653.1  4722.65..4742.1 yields 0.048 mag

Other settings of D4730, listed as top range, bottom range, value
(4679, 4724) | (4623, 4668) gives 1.01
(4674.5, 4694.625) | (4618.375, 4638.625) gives 1.01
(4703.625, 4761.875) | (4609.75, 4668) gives 1.01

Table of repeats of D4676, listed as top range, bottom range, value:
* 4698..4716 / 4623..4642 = 1.01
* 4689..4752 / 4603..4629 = 1.04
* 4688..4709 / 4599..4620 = 1.02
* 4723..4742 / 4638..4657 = 1.07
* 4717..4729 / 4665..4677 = 1.07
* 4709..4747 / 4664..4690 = 1.04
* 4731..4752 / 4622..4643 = 1.07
